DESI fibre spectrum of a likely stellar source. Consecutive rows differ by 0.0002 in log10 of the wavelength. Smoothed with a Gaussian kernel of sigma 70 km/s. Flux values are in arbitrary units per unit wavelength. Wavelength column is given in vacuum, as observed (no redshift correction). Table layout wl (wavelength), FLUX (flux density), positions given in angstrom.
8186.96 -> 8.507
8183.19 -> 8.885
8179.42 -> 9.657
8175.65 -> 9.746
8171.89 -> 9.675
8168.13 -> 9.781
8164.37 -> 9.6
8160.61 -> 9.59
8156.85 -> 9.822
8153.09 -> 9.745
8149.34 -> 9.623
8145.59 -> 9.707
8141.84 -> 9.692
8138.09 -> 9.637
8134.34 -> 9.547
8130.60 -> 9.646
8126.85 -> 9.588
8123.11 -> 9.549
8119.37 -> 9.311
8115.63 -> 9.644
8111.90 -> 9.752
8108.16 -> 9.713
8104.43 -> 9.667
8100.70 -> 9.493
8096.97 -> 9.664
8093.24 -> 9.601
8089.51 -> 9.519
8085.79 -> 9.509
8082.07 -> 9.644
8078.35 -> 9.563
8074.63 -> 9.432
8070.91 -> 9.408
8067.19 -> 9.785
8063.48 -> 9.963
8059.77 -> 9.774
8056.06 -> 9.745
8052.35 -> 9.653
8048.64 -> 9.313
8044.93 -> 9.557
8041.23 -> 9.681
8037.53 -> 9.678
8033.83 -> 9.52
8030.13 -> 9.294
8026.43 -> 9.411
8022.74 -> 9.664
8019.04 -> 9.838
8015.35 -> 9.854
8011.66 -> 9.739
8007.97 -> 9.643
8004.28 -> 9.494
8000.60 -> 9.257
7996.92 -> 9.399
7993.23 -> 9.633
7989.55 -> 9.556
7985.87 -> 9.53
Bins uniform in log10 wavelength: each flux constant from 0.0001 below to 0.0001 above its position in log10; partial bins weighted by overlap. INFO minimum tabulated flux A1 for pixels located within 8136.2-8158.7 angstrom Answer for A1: 9.623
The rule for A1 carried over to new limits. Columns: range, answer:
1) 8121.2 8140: 9.547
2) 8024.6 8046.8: 9.294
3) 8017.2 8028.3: 9.411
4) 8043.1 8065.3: 9.313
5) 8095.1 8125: 9.311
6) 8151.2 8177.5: 9.59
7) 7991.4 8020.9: 9.257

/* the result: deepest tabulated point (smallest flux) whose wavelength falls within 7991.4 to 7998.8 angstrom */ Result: 9.399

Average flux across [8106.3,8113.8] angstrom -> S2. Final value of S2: 9.73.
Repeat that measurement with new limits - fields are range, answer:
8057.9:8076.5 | 9.67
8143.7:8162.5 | 9.7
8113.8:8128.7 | 9.52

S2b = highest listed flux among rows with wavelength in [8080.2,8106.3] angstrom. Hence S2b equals 9.667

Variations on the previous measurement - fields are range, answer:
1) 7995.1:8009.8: 9.643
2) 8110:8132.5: 9.752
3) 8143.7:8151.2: 9.707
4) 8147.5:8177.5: 9.822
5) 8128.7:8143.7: 9.692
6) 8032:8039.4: 9.678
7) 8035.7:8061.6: 9.774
